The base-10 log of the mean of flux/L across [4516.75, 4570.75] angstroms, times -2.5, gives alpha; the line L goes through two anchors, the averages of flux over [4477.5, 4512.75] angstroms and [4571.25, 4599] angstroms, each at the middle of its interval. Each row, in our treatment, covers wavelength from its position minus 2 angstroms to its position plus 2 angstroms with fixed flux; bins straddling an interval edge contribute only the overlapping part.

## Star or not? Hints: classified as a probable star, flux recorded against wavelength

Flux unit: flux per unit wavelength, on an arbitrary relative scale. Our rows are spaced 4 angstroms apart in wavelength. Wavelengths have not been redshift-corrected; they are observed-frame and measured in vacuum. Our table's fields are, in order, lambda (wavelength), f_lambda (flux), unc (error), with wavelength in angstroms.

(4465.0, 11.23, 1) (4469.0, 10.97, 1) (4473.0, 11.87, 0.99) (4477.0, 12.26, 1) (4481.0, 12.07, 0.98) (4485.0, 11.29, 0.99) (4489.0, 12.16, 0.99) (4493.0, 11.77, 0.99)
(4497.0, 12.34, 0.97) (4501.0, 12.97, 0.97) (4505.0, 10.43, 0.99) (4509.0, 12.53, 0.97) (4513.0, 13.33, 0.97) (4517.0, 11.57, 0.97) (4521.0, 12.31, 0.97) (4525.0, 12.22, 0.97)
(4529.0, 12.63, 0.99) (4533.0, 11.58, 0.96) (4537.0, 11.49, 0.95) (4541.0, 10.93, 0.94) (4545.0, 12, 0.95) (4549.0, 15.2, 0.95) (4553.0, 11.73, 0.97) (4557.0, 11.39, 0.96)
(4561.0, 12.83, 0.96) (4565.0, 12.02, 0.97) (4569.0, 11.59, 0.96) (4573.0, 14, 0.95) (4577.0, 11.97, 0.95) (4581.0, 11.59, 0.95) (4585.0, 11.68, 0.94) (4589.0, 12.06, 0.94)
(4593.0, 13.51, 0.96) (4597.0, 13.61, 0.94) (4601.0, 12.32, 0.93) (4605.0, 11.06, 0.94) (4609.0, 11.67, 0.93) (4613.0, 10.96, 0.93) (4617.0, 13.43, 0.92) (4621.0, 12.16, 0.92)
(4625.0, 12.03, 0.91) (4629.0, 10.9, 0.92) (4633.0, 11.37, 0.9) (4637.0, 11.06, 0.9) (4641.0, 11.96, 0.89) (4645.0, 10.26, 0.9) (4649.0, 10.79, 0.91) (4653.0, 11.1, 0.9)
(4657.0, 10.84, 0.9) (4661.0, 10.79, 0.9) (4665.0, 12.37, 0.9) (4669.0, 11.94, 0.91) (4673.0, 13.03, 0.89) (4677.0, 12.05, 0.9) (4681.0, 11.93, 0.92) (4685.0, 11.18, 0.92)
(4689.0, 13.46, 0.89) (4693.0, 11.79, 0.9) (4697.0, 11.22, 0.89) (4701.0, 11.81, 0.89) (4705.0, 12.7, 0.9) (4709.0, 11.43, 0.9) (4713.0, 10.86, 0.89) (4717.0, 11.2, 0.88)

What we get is 0.02 mag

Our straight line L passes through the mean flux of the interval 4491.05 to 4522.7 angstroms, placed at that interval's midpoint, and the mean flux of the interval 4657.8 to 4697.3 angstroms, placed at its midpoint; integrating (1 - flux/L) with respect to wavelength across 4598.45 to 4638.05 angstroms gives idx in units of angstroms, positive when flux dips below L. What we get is 0.98 angstroms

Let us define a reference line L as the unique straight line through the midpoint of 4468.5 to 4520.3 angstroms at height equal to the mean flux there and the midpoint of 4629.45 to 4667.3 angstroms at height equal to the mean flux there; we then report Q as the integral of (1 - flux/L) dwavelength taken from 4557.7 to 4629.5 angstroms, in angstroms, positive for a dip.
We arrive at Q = -4.61 angstroms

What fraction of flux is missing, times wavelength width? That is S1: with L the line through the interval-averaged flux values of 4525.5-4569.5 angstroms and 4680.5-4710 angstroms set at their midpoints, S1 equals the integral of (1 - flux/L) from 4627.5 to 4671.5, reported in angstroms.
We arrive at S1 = 2.8 angstroms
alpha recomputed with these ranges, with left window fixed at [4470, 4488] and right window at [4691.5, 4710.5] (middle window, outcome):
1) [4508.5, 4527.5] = -0.050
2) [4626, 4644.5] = 0.050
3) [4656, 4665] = 0.061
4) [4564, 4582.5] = -0.040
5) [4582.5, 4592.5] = -0.026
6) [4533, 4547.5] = 0.020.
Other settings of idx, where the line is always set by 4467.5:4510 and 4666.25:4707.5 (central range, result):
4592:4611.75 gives -0.52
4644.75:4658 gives 1.38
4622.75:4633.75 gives 0.53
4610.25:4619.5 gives -0.10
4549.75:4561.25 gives -0.24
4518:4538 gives -0.22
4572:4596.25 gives -0.97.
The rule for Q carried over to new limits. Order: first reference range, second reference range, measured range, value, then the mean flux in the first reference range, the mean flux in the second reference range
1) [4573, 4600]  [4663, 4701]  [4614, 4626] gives -0.1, 12.5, 12.1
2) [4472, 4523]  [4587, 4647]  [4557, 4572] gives -0.2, 12.1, 11.9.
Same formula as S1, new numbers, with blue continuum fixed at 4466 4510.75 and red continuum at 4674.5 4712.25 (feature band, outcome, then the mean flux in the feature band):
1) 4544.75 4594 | -2.2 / 12.4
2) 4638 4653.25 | 1.1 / 11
